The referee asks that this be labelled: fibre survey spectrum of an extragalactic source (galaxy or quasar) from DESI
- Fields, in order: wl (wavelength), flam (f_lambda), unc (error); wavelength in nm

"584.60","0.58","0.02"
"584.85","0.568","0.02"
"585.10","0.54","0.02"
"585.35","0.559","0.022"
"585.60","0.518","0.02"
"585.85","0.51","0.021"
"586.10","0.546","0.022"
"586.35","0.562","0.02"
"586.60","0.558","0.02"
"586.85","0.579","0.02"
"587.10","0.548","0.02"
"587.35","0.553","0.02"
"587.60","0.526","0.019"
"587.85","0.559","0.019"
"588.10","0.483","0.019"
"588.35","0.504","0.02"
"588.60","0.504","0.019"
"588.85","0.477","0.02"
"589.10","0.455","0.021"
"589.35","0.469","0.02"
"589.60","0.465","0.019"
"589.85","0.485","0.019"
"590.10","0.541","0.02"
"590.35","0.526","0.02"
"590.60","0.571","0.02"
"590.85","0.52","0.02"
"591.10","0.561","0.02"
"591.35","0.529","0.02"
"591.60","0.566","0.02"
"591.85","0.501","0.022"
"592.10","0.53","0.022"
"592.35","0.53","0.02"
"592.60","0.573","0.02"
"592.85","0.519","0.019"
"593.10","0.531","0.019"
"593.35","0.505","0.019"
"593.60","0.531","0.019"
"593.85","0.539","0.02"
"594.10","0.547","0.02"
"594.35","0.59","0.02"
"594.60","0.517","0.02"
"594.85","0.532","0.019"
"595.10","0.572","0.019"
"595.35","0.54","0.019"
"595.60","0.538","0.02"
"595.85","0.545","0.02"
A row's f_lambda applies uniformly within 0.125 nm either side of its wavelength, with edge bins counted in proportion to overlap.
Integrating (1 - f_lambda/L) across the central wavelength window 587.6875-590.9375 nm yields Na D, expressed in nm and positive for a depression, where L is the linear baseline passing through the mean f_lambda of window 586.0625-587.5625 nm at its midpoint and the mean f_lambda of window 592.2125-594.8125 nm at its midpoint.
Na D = 0.27 nm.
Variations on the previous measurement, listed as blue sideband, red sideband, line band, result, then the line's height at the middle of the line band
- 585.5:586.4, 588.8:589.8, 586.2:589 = -0.17 nm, 0.5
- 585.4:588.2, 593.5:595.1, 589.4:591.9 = 0.08 nm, 0.543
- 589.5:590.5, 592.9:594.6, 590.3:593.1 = -0.10 nm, 0.521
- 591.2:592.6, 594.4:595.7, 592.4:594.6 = 0.00 nm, 0.539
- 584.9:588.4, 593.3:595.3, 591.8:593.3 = 0.03 nm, 0.542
